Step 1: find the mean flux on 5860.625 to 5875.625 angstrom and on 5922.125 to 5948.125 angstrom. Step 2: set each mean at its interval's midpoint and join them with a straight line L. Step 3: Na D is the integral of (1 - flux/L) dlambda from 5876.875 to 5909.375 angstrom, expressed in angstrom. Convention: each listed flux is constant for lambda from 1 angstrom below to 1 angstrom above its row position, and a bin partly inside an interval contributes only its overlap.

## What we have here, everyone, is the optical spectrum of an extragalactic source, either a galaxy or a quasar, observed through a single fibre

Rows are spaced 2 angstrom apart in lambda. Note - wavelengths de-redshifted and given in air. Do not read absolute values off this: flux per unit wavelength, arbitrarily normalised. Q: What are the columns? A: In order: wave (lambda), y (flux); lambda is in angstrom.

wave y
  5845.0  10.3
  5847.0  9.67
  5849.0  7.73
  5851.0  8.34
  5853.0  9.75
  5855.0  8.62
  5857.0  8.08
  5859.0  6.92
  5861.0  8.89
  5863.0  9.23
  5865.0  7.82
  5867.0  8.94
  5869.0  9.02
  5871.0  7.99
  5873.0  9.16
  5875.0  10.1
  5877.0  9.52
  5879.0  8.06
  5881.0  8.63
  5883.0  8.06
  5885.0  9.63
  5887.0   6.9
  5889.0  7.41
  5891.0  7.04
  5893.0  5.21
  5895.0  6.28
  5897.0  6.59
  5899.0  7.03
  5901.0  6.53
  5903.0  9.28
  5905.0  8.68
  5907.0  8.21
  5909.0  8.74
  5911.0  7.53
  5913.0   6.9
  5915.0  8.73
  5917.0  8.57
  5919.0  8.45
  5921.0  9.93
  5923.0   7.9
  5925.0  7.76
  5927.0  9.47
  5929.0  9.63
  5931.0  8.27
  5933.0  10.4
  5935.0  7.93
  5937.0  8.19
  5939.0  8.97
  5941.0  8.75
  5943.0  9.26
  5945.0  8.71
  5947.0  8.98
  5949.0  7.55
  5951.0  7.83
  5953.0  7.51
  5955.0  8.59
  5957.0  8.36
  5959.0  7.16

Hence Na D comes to 4.2 angstrom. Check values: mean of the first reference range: 8.86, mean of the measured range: 7.69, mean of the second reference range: 8.78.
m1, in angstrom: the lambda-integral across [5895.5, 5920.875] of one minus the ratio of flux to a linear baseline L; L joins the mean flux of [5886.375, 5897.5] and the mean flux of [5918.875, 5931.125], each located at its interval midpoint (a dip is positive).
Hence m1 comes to -1.0 angstrom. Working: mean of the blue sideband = 6.56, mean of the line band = 7.97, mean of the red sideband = 8.83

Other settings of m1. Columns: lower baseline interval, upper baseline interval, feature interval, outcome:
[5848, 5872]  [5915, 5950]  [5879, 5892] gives 0.9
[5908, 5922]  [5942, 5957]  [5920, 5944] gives -1.4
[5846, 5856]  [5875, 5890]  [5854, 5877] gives 0.0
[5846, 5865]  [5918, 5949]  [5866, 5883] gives -0.5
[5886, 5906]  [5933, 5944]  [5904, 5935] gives -2.2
